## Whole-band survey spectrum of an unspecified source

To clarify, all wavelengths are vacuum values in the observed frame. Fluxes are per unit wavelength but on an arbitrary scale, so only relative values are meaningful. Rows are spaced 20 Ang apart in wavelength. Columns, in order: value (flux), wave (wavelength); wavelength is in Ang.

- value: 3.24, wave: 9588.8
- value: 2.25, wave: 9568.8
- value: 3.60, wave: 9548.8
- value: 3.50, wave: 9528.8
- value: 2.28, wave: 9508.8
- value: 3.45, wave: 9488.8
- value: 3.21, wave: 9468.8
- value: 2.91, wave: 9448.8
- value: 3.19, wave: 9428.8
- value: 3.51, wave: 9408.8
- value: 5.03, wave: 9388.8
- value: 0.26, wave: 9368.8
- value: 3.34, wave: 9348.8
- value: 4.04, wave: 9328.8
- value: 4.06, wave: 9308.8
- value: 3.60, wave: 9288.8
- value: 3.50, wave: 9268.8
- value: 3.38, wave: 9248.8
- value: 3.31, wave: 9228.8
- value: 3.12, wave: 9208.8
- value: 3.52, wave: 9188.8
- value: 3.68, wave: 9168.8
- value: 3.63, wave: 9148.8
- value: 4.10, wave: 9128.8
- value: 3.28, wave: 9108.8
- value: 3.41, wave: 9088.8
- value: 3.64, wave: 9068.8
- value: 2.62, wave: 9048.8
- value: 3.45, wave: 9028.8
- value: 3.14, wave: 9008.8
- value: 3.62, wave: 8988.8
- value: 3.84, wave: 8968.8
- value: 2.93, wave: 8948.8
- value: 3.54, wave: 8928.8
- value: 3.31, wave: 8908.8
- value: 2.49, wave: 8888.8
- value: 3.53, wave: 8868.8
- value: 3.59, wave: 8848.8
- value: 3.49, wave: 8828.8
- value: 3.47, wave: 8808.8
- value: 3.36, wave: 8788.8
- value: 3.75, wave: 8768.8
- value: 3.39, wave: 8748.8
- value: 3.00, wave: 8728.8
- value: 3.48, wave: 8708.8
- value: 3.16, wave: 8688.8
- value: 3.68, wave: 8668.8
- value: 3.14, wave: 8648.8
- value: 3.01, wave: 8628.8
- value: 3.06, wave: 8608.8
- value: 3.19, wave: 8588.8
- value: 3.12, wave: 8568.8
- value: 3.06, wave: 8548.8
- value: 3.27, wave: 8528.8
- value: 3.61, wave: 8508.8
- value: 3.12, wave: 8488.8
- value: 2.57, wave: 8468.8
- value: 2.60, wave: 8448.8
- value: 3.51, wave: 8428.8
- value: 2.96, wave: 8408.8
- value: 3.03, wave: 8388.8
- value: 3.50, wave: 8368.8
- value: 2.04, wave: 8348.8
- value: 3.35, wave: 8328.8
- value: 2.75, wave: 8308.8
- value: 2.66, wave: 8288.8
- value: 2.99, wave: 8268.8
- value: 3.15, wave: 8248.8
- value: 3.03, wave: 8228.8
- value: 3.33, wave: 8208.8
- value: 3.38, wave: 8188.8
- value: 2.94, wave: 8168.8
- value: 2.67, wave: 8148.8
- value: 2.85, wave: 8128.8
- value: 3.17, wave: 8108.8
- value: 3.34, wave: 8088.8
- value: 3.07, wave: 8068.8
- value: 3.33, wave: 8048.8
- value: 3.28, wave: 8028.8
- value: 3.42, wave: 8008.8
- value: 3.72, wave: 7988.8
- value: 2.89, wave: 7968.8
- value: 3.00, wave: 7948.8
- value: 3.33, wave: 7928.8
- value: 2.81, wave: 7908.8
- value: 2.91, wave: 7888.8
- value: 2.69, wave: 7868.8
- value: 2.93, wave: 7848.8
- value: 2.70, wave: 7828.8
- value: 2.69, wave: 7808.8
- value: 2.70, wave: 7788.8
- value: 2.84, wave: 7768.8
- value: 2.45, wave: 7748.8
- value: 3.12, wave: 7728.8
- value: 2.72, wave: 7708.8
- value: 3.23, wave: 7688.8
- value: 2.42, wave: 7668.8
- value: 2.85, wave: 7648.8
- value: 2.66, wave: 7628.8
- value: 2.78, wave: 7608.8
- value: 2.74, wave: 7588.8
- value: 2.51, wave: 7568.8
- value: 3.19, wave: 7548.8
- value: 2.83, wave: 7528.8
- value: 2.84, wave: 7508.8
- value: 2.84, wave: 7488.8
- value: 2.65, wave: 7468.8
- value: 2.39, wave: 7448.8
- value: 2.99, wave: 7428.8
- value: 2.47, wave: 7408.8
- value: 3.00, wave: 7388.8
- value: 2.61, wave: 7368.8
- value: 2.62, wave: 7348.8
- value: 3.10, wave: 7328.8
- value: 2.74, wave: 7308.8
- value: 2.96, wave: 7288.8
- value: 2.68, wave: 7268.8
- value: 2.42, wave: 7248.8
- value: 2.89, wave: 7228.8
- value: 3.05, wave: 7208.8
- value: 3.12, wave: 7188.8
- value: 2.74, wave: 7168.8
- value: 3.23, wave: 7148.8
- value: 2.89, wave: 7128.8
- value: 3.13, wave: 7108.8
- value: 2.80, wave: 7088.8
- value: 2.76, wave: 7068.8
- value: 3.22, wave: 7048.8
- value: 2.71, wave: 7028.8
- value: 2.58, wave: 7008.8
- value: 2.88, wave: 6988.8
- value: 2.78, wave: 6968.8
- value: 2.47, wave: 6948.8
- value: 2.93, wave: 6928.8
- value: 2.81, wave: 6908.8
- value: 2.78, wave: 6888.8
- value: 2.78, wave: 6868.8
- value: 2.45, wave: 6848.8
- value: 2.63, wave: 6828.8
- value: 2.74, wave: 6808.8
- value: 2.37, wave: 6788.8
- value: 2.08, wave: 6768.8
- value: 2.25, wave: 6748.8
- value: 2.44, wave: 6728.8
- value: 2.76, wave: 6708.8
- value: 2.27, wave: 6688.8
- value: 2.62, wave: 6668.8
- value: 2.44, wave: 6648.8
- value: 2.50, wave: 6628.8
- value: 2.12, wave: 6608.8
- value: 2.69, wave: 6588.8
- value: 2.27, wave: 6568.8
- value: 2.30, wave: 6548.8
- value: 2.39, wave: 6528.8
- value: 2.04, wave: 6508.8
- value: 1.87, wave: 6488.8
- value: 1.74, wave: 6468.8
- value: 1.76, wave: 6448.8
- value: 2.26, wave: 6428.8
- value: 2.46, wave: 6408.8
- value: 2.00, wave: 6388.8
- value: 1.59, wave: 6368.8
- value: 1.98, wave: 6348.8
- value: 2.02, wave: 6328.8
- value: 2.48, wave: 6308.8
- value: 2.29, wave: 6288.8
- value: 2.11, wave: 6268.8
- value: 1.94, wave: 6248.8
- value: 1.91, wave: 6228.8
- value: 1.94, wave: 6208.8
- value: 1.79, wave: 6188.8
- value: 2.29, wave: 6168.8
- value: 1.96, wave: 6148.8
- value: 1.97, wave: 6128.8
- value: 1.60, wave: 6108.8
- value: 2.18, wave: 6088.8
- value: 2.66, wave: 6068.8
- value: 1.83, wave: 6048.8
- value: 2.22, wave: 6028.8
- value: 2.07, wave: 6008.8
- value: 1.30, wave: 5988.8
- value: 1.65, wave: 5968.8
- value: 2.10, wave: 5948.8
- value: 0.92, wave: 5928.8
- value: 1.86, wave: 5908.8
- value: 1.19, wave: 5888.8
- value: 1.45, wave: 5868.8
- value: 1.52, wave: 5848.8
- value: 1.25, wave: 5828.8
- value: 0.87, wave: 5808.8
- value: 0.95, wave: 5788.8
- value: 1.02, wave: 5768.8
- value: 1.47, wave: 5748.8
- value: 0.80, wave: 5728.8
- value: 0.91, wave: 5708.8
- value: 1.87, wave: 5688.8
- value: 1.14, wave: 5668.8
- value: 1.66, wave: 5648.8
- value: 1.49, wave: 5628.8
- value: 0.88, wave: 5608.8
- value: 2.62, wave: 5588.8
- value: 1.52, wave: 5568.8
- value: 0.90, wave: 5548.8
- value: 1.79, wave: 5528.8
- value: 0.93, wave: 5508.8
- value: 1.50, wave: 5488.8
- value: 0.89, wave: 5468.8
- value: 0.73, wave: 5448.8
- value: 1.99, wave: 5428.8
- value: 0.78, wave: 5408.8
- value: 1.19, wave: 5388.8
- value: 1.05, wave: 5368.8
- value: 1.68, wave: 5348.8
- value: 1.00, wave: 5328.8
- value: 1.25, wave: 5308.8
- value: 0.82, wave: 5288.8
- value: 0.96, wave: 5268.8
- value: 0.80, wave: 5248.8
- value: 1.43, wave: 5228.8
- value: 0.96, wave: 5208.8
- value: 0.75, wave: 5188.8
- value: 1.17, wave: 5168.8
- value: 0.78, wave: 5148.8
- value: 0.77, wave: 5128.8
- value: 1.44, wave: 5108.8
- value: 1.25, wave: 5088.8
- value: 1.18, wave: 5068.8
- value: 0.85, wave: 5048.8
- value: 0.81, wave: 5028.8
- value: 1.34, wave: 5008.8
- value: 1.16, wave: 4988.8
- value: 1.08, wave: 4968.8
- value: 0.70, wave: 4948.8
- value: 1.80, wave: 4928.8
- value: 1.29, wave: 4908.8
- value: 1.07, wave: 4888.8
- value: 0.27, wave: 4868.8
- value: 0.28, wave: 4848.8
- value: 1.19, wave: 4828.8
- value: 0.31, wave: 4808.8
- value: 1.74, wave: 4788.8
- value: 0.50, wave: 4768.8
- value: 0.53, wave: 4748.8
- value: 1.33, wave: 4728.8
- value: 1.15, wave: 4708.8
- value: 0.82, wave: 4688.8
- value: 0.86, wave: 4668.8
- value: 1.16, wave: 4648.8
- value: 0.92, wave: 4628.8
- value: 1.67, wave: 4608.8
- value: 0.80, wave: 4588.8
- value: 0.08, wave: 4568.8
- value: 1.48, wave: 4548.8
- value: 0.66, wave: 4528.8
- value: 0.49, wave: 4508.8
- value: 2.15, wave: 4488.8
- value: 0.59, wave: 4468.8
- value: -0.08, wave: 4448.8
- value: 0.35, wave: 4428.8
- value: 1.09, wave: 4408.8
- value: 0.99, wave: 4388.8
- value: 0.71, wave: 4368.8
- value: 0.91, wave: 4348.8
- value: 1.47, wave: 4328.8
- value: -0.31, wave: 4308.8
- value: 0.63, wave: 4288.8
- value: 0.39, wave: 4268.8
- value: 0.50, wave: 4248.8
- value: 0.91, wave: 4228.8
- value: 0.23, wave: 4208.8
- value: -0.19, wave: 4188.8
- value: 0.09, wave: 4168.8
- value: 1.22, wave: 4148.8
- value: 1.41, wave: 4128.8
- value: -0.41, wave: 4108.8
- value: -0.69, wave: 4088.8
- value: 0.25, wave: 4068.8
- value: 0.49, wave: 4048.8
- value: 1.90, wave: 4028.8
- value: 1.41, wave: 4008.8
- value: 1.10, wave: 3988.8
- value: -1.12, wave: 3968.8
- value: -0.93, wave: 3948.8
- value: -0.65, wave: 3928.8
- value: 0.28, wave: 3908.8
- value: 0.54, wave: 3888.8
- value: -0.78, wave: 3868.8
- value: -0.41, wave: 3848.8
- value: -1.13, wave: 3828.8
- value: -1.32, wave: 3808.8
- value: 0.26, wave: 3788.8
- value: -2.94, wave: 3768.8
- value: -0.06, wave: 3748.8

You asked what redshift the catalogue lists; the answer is 0.51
